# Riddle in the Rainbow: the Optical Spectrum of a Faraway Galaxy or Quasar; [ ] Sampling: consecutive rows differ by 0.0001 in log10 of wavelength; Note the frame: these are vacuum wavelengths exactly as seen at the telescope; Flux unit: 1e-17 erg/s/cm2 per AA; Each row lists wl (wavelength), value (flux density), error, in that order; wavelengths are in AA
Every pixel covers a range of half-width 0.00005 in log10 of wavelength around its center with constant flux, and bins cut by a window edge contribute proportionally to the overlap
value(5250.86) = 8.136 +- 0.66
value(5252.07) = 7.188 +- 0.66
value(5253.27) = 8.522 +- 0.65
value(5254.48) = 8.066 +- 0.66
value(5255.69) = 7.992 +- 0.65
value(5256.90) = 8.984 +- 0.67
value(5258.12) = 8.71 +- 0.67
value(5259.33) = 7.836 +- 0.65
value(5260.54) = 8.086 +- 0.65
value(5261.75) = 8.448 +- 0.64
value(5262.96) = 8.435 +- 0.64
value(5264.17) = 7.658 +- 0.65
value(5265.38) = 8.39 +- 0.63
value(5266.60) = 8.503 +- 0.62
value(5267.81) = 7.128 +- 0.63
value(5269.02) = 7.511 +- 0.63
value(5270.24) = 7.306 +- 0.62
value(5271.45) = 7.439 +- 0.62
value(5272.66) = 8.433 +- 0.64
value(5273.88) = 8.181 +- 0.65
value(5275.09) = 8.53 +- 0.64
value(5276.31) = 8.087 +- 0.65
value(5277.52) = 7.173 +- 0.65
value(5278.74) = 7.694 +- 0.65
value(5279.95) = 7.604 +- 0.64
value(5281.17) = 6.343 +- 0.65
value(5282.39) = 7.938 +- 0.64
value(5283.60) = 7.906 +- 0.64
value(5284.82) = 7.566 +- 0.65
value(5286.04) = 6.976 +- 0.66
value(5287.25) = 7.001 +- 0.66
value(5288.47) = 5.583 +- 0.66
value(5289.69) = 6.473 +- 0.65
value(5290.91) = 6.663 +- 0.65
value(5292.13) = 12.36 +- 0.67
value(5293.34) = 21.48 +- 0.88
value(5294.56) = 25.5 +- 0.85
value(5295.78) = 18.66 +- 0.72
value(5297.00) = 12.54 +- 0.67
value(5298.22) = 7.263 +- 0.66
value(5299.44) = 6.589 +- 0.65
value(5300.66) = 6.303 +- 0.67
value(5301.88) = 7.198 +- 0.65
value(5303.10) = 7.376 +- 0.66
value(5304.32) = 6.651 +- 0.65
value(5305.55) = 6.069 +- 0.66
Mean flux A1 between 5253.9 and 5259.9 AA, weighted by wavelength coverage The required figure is 8.31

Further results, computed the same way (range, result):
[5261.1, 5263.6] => 8.44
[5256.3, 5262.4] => 8.41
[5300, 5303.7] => 6.96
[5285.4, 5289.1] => 6.53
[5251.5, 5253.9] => 7.9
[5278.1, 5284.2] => 7.49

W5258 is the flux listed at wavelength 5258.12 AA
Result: 8.71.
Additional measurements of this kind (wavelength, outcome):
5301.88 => 7.198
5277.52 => 7.173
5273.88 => 8.181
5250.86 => 8.136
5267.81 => 7.128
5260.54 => 8.086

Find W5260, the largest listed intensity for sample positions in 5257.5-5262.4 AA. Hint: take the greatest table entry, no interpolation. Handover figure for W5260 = 8.71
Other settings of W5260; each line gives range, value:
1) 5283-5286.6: 7.906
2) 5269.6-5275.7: 8.53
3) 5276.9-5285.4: 7.938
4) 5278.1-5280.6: 7.694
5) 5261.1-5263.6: 8.448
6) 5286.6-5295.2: 25.5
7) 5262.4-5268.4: 8.503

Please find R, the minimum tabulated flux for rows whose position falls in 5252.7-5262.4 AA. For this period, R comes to 7.836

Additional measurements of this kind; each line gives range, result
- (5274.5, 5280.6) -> 7.173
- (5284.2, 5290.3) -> 5.583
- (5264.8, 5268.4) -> 7.128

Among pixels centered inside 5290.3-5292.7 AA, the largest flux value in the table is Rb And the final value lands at 12.36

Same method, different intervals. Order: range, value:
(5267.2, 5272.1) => 7.511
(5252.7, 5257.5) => 8.984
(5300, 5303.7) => 7.376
